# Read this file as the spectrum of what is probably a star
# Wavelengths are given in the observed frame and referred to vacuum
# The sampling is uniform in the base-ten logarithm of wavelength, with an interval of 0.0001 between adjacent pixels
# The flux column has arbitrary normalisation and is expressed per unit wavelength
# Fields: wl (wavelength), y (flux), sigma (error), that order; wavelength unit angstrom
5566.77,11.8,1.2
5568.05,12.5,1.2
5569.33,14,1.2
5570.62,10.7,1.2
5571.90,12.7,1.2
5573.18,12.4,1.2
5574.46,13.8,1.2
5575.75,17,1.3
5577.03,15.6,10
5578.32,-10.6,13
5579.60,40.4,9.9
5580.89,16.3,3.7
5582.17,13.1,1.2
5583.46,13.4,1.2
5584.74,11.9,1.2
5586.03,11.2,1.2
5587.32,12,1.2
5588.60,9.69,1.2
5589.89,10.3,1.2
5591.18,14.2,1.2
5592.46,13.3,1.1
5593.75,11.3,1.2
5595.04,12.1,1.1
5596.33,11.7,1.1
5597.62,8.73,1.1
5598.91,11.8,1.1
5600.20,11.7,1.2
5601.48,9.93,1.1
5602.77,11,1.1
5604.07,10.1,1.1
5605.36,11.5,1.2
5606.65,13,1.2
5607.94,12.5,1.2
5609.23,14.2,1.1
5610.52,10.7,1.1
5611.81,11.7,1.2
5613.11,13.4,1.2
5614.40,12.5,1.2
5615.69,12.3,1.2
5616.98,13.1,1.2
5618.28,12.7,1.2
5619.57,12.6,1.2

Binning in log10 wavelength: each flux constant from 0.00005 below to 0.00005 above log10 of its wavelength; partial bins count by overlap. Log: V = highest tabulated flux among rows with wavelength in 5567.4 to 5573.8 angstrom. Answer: 14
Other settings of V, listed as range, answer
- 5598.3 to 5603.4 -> 11.8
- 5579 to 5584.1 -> 40.4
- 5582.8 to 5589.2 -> 13.4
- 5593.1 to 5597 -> 12.1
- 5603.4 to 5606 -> 11.5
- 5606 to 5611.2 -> 14.2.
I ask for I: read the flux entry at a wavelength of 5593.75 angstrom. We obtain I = 11.3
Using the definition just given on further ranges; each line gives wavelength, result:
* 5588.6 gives 9.69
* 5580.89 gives 16.3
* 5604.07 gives 10.1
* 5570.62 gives 10.7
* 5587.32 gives 12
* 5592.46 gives 13.3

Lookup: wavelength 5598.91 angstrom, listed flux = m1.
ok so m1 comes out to 11.8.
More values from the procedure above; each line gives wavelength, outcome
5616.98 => 13.1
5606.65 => 13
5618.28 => 12.7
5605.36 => 11.5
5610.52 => 10.7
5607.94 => 12.5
